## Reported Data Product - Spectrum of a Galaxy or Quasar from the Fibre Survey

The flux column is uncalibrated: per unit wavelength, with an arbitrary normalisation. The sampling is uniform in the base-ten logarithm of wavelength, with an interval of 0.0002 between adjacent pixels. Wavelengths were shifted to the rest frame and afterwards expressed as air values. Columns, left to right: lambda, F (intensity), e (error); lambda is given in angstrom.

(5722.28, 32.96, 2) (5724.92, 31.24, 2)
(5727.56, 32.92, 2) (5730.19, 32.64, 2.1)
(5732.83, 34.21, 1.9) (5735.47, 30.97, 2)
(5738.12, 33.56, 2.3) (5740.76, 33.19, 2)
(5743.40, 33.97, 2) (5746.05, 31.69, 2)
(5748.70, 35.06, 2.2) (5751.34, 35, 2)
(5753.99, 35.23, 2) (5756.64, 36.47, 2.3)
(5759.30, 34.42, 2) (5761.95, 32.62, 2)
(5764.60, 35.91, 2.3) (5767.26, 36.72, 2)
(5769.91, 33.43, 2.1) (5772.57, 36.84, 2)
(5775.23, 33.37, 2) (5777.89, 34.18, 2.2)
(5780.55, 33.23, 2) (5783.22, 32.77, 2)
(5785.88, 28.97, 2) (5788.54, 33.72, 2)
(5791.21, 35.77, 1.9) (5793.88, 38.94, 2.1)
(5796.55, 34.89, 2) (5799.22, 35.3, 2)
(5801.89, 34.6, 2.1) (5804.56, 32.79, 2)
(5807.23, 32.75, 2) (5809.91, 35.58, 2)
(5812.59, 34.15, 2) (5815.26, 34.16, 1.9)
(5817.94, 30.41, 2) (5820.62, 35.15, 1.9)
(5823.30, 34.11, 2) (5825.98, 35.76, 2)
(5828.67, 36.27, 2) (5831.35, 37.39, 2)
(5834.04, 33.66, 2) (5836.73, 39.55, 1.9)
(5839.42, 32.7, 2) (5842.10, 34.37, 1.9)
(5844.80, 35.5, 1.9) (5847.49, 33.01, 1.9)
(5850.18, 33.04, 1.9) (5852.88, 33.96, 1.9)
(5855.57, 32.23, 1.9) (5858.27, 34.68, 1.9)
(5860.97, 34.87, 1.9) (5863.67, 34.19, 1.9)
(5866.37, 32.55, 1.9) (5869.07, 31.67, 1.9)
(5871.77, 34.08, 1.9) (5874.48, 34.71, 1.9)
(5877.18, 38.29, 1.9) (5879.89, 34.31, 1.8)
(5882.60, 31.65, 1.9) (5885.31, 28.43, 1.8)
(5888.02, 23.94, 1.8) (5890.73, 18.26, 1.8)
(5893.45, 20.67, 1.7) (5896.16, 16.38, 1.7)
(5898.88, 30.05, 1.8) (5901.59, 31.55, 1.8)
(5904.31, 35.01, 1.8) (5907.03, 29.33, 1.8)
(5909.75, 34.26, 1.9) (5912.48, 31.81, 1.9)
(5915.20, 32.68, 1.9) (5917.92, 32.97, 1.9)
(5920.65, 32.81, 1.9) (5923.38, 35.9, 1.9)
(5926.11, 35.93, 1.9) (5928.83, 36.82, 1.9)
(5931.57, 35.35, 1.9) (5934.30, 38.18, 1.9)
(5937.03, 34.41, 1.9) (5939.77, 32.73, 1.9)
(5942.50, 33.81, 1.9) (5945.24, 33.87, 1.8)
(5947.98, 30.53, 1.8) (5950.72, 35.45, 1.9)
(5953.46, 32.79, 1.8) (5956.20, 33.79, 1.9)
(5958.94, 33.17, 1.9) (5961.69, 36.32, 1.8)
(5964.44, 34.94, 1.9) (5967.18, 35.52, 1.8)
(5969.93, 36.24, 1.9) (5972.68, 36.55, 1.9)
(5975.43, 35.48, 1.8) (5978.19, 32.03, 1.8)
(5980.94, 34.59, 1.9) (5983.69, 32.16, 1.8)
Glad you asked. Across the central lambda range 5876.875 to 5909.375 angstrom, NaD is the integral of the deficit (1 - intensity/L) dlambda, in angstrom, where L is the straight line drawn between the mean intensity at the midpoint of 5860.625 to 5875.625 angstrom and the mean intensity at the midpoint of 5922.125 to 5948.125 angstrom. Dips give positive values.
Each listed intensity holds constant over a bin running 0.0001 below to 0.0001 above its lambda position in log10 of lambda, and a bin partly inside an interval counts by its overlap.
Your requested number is 5.8 angstrom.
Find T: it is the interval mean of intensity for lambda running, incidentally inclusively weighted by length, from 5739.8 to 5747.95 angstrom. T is 33.1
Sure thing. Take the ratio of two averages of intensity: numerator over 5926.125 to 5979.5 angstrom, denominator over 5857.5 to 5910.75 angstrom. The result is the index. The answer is 1.14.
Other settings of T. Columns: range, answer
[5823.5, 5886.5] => 34.2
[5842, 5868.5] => 33.7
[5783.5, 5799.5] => 34.4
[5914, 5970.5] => 34.5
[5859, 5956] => 32.1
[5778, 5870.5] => 34.2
